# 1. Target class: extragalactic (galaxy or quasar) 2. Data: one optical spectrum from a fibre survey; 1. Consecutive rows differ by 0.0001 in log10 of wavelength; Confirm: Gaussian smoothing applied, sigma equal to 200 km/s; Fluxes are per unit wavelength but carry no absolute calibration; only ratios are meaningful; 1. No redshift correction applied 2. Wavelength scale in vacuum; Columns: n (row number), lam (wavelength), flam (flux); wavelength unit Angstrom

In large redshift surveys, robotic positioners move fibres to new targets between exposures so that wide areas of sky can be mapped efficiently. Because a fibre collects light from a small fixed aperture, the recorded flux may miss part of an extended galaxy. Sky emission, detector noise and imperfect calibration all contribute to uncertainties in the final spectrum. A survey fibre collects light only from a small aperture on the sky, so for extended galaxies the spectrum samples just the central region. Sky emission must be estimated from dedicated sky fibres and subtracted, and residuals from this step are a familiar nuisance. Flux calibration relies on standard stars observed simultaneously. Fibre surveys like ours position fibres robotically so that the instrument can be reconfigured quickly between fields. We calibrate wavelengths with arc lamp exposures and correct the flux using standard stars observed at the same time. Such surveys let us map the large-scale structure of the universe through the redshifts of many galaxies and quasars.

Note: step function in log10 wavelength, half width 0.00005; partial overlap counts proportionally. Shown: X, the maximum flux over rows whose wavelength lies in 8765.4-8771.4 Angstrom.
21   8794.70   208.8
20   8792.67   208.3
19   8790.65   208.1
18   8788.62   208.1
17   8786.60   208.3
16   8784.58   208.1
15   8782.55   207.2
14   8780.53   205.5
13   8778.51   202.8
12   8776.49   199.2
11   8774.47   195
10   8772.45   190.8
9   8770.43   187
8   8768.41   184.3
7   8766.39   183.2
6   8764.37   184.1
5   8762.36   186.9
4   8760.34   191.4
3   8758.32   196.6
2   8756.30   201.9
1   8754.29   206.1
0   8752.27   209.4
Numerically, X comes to 187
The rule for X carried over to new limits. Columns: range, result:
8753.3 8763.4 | 206.1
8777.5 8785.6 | 208.1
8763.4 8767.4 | 184.1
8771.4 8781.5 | 205.5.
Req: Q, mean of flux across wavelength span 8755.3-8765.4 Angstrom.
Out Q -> 192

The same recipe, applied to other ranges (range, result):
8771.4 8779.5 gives 197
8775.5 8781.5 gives 203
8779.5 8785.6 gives 207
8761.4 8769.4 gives 185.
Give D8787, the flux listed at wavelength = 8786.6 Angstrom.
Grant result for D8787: 208.3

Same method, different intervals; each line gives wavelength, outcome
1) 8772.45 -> 190.8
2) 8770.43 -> 187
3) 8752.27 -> 209.4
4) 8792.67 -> 208.3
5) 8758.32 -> 196.6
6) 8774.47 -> 195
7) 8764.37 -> 184.1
